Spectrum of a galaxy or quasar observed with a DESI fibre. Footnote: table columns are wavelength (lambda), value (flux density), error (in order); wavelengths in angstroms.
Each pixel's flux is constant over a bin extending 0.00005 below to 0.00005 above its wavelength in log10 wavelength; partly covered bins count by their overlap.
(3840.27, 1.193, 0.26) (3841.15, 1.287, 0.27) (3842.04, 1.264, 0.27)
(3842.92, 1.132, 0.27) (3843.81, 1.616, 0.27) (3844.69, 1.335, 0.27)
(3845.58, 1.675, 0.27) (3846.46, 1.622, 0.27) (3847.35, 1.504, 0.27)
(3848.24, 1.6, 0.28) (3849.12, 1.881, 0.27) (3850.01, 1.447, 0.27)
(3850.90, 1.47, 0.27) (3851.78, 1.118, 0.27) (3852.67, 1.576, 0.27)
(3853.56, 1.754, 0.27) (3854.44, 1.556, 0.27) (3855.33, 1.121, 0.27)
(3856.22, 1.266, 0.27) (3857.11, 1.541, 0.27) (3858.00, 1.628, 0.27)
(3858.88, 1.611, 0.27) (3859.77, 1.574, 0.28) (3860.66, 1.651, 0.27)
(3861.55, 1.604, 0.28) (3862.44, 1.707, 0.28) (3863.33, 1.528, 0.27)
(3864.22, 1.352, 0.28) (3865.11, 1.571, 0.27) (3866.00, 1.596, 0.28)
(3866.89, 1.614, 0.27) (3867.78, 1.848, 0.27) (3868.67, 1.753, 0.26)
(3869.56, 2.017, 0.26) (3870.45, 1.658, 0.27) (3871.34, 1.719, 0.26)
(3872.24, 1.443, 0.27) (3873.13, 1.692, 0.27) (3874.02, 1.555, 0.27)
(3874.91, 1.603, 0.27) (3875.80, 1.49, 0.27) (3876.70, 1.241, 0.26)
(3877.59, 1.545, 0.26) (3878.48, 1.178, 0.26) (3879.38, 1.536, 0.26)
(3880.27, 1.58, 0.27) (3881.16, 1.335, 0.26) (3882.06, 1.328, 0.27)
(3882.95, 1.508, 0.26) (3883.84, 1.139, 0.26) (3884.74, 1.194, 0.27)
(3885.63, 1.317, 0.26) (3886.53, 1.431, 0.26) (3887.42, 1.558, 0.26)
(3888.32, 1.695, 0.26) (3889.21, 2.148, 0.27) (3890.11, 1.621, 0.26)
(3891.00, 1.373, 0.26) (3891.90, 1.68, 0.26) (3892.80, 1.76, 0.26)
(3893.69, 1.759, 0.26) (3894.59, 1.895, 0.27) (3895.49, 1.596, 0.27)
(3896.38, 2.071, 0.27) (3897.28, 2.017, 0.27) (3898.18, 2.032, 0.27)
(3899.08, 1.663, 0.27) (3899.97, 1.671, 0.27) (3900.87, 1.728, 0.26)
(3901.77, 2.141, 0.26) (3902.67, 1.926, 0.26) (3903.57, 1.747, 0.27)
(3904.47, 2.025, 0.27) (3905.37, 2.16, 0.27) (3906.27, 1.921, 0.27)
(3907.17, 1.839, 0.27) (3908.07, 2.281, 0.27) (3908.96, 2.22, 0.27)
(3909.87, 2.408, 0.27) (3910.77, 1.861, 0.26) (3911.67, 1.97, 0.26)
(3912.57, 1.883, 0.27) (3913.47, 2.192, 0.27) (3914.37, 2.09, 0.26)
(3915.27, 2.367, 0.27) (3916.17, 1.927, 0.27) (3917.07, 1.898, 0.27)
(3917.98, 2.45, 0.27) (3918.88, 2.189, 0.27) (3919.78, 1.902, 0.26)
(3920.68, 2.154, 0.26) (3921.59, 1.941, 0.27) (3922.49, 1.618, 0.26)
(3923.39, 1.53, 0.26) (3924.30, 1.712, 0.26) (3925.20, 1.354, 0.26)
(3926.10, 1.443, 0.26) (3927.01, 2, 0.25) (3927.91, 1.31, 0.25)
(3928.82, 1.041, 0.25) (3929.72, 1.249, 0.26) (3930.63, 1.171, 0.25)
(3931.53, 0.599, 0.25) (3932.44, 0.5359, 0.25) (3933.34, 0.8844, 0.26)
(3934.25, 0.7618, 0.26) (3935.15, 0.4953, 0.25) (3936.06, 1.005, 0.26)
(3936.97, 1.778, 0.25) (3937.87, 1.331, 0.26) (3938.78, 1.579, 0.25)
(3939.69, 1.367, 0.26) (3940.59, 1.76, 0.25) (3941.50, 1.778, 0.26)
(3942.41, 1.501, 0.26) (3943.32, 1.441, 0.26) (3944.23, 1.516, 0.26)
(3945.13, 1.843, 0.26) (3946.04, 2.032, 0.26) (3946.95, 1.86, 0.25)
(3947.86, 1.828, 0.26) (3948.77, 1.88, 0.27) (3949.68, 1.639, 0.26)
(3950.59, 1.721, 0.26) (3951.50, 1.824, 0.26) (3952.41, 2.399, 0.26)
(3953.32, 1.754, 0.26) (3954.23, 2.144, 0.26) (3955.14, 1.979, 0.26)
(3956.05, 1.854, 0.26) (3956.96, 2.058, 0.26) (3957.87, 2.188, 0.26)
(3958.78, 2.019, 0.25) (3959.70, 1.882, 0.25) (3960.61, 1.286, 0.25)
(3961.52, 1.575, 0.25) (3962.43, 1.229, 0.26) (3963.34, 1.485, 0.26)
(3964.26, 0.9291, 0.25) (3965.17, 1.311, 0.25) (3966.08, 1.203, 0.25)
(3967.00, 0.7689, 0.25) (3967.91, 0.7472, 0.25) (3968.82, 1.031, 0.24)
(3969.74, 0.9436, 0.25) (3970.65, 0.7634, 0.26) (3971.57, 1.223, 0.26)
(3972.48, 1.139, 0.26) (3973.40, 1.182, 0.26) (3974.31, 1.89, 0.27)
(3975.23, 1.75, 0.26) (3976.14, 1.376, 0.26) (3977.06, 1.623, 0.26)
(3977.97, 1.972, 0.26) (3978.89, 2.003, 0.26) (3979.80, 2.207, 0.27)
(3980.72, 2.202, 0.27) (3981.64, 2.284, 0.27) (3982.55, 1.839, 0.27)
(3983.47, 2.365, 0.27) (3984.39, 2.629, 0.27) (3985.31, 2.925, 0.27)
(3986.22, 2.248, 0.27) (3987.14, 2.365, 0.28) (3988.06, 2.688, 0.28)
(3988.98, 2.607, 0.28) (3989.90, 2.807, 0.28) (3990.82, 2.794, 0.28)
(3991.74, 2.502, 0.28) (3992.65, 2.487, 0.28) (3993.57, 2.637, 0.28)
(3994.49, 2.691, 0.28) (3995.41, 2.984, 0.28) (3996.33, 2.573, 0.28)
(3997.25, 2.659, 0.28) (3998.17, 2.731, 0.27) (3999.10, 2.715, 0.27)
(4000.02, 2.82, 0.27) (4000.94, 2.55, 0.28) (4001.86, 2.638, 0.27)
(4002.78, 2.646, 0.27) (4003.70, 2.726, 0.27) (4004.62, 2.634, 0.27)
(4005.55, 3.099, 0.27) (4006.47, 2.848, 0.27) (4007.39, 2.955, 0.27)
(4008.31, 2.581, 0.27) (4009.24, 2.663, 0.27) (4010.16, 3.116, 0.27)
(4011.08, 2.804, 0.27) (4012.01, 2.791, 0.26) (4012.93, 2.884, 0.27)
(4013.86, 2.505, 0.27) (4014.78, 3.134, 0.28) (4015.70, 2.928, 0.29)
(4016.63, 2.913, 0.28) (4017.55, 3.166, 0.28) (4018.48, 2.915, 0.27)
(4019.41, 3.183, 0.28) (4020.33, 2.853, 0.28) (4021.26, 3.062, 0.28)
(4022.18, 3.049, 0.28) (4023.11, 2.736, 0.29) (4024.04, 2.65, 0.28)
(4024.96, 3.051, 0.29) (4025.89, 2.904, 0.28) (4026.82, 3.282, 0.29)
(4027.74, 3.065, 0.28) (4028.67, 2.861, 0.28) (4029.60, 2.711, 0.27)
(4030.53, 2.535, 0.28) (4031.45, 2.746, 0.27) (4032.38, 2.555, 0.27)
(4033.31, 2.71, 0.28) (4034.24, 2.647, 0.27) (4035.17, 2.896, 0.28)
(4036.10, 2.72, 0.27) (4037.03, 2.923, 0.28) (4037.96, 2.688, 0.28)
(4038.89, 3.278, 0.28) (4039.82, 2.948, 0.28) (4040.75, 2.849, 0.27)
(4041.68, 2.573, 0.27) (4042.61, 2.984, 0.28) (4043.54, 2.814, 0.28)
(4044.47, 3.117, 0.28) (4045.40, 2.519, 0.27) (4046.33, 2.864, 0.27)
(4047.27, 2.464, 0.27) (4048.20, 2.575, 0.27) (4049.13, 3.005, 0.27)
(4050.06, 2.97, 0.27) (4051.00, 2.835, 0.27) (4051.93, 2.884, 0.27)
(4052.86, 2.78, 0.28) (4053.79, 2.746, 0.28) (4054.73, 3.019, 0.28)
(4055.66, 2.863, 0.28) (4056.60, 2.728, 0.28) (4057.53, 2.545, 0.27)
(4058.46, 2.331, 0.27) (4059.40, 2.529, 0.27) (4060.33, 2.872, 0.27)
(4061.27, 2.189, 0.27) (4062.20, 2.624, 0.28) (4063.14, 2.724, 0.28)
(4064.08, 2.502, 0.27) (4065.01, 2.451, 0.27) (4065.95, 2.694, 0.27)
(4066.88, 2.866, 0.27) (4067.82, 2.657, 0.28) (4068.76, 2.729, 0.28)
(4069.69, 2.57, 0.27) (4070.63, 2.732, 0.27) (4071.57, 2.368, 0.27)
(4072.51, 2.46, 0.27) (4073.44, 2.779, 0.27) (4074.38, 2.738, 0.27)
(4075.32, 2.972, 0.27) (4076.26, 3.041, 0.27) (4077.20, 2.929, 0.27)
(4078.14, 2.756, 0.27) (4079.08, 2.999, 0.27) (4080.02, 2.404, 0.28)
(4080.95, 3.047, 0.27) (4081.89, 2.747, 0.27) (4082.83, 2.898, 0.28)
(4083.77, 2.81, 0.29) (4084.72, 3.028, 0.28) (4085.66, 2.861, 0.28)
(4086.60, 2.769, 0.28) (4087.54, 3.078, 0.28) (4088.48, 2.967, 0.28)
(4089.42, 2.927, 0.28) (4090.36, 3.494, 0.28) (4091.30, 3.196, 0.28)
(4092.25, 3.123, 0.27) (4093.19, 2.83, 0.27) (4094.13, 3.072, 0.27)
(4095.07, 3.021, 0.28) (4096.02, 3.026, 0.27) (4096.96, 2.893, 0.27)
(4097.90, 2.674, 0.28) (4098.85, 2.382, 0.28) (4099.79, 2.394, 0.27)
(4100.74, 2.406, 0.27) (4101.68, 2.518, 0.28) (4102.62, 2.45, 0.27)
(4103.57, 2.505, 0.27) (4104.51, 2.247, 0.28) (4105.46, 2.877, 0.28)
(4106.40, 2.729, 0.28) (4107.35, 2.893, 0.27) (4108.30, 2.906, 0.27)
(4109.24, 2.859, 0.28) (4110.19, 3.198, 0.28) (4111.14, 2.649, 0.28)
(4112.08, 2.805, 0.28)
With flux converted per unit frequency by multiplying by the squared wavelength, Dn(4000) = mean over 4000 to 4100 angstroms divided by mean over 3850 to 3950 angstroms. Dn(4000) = 1.86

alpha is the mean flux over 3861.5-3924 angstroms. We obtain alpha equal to 1.76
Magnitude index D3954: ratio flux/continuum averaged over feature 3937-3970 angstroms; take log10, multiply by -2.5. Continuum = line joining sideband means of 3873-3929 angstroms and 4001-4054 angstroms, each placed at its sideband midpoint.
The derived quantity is 0.338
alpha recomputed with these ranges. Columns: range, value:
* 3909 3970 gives 1.61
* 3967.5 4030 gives 2.48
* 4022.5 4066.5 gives 2.77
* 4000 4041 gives 2.85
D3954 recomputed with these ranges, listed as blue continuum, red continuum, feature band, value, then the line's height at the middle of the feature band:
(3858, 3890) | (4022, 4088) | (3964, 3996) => 0.19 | 2.27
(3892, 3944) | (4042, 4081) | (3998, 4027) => -0.20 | 2.38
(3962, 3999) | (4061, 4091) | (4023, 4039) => -0.18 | 2.39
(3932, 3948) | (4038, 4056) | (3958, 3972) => 0.35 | 1.74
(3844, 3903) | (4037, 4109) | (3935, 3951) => 0.25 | 2.01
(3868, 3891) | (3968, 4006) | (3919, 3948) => 0.28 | 1.88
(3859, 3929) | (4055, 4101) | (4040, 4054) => -0.08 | 2.6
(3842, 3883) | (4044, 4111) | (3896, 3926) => -0.09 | 1.81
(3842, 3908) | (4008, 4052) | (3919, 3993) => 0.33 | 2.26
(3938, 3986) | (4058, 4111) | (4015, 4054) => -0.23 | 2.32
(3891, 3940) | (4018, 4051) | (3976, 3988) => 0.07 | 2.34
